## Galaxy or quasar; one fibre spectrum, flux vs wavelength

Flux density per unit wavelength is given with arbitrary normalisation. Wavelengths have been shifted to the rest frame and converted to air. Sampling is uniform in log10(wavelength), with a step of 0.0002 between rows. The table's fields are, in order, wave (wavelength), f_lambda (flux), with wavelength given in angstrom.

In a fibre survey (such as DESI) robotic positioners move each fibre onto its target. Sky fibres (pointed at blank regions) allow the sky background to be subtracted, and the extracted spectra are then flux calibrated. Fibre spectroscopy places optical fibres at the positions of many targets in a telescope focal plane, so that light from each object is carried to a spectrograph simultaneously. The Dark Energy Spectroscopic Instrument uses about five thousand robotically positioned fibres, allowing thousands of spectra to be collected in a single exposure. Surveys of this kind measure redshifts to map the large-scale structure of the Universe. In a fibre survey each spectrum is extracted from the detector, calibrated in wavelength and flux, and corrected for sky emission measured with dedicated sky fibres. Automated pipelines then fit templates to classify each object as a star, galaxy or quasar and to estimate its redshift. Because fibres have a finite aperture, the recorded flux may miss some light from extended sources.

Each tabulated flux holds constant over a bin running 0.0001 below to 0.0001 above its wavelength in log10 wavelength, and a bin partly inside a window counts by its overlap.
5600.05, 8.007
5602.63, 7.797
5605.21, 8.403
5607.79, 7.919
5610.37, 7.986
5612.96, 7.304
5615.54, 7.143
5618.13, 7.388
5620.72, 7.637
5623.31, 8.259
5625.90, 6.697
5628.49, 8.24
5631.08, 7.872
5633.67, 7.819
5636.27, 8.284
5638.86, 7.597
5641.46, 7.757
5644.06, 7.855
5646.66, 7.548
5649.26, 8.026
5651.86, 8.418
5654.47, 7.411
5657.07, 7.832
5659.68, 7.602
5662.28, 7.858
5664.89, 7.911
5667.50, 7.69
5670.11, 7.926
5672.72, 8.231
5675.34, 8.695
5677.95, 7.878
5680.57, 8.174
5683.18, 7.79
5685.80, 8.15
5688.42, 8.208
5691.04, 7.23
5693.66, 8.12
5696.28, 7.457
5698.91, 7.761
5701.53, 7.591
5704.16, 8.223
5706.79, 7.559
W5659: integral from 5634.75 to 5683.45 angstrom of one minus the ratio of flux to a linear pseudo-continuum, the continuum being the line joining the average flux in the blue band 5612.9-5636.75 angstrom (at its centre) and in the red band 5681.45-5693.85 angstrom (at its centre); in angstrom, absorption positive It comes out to -0.84 angstrom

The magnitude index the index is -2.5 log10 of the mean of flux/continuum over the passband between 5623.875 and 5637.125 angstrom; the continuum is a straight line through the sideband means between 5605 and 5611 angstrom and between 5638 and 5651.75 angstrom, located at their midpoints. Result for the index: 0.02 mag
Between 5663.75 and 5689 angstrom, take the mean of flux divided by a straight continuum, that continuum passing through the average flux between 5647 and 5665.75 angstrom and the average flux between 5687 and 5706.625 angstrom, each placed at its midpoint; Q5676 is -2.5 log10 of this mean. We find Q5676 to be -0.03 mag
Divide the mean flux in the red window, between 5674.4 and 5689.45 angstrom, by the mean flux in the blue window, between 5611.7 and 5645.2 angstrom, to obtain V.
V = 1.1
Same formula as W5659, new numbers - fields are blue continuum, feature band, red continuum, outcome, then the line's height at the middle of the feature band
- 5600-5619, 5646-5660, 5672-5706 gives 0.0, 7.85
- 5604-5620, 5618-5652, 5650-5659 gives -0.1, 7.79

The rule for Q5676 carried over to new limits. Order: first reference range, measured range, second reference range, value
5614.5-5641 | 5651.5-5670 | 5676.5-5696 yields 0.00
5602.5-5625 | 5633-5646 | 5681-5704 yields -0.01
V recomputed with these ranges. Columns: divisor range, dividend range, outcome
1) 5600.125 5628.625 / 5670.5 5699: 1.04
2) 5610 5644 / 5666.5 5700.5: 1.03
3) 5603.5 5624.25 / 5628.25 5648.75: 1.01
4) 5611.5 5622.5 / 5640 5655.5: 1.06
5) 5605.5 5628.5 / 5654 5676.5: 1.04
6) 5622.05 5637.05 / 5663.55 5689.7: 1.03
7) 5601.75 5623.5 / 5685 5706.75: 1.01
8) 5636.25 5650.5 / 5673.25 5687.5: 1.04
